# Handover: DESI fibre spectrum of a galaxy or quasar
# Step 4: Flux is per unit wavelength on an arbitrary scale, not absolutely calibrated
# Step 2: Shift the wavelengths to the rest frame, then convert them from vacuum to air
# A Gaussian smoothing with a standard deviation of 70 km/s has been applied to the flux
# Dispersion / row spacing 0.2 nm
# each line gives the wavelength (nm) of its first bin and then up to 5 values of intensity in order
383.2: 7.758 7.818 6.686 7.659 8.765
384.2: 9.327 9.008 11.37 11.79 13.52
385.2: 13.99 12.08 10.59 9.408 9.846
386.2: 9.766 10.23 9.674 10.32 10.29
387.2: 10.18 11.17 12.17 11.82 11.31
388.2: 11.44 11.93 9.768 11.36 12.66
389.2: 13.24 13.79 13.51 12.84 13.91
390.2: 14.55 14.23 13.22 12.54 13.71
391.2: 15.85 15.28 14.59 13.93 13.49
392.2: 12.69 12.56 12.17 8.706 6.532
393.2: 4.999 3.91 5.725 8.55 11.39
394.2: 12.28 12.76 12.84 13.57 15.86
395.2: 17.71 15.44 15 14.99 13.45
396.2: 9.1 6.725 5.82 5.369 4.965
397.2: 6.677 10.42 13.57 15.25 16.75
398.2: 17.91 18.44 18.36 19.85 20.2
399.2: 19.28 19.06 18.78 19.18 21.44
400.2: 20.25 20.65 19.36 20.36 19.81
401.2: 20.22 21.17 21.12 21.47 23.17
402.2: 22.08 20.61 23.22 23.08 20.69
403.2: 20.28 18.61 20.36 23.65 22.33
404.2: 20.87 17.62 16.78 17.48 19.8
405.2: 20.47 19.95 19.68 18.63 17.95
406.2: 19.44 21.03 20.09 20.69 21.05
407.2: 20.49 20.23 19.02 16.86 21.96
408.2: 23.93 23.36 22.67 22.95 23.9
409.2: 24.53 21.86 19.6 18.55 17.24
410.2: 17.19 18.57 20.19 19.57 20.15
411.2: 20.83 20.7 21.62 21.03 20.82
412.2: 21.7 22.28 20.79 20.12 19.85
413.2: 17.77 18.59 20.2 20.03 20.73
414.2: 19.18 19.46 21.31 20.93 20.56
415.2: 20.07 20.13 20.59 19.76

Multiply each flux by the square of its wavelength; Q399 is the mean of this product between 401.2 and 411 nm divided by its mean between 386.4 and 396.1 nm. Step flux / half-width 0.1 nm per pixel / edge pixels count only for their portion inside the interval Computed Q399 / 1.82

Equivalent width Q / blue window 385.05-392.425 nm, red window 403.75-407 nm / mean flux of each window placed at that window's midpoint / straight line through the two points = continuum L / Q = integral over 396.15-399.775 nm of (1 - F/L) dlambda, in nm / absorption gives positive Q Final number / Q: 0.59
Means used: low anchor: 12.3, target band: 13.9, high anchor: 19.8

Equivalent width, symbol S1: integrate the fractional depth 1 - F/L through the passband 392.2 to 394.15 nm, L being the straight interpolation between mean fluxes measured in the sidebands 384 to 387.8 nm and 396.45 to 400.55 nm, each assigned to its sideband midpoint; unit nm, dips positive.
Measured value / 0.71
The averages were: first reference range 10.8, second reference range 15.5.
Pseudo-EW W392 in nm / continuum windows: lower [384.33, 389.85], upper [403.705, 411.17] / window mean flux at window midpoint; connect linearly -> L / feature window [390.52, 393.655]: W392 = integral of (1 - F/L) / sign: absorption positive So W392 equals 0.50 nm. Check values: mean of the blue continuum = 11.4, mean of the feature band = 11.3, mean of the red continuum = 20.3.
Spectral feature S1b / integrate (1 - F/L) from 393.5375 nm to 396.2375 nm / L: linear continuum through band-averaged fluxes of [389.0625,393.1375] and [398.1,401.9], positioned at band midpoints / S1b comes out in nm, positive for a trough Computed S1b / 0.51 nm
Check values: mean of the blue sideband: 13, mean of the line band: 12.9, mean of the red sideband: 19.8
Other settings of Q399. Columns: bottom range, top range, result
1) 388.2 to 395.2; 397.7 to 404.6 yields 1.74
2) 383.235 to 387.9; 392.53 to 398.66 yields 1.17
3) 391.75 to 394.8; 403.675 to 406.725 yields 2.05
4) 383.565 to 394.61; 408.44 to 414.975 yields 2.03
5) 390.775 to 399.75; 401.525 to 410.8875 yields 1.68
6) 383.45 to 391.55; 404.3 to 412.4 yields 1.94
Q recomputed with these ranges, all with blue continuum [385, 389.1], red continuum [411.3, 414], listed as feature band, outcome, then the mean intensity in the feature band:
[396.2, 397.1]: 0.52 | 6.1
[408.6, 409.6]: -0.20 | 22.9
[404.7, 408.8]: -0.45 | 20.3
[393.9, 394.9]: 0.09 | 12.6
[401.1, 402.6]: -0.46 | 21.5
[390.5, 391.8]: -0.17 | 14.2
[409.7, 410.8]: 0.06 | 18.5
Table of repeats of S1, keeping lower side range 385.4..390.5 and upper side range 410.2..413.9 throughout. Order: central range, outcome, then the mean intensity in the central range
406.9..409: -0.30 nm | 21.4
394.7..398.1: 0.64 nm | 11.8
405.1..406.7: -0.15 nm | 19.7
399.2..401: -0.44 nm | 19.8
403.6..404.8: -0.18 nm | 20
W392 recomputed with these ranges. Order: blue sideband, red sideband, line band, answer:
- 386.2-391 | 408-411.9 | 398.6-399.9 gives -0.22 nm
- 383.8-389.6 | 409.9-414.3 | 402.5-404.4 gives -0.48 nm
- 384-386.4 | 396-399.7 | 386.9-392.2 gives -0.42 nm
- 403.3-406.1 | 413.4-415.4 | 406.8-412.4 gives -0.25 nm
